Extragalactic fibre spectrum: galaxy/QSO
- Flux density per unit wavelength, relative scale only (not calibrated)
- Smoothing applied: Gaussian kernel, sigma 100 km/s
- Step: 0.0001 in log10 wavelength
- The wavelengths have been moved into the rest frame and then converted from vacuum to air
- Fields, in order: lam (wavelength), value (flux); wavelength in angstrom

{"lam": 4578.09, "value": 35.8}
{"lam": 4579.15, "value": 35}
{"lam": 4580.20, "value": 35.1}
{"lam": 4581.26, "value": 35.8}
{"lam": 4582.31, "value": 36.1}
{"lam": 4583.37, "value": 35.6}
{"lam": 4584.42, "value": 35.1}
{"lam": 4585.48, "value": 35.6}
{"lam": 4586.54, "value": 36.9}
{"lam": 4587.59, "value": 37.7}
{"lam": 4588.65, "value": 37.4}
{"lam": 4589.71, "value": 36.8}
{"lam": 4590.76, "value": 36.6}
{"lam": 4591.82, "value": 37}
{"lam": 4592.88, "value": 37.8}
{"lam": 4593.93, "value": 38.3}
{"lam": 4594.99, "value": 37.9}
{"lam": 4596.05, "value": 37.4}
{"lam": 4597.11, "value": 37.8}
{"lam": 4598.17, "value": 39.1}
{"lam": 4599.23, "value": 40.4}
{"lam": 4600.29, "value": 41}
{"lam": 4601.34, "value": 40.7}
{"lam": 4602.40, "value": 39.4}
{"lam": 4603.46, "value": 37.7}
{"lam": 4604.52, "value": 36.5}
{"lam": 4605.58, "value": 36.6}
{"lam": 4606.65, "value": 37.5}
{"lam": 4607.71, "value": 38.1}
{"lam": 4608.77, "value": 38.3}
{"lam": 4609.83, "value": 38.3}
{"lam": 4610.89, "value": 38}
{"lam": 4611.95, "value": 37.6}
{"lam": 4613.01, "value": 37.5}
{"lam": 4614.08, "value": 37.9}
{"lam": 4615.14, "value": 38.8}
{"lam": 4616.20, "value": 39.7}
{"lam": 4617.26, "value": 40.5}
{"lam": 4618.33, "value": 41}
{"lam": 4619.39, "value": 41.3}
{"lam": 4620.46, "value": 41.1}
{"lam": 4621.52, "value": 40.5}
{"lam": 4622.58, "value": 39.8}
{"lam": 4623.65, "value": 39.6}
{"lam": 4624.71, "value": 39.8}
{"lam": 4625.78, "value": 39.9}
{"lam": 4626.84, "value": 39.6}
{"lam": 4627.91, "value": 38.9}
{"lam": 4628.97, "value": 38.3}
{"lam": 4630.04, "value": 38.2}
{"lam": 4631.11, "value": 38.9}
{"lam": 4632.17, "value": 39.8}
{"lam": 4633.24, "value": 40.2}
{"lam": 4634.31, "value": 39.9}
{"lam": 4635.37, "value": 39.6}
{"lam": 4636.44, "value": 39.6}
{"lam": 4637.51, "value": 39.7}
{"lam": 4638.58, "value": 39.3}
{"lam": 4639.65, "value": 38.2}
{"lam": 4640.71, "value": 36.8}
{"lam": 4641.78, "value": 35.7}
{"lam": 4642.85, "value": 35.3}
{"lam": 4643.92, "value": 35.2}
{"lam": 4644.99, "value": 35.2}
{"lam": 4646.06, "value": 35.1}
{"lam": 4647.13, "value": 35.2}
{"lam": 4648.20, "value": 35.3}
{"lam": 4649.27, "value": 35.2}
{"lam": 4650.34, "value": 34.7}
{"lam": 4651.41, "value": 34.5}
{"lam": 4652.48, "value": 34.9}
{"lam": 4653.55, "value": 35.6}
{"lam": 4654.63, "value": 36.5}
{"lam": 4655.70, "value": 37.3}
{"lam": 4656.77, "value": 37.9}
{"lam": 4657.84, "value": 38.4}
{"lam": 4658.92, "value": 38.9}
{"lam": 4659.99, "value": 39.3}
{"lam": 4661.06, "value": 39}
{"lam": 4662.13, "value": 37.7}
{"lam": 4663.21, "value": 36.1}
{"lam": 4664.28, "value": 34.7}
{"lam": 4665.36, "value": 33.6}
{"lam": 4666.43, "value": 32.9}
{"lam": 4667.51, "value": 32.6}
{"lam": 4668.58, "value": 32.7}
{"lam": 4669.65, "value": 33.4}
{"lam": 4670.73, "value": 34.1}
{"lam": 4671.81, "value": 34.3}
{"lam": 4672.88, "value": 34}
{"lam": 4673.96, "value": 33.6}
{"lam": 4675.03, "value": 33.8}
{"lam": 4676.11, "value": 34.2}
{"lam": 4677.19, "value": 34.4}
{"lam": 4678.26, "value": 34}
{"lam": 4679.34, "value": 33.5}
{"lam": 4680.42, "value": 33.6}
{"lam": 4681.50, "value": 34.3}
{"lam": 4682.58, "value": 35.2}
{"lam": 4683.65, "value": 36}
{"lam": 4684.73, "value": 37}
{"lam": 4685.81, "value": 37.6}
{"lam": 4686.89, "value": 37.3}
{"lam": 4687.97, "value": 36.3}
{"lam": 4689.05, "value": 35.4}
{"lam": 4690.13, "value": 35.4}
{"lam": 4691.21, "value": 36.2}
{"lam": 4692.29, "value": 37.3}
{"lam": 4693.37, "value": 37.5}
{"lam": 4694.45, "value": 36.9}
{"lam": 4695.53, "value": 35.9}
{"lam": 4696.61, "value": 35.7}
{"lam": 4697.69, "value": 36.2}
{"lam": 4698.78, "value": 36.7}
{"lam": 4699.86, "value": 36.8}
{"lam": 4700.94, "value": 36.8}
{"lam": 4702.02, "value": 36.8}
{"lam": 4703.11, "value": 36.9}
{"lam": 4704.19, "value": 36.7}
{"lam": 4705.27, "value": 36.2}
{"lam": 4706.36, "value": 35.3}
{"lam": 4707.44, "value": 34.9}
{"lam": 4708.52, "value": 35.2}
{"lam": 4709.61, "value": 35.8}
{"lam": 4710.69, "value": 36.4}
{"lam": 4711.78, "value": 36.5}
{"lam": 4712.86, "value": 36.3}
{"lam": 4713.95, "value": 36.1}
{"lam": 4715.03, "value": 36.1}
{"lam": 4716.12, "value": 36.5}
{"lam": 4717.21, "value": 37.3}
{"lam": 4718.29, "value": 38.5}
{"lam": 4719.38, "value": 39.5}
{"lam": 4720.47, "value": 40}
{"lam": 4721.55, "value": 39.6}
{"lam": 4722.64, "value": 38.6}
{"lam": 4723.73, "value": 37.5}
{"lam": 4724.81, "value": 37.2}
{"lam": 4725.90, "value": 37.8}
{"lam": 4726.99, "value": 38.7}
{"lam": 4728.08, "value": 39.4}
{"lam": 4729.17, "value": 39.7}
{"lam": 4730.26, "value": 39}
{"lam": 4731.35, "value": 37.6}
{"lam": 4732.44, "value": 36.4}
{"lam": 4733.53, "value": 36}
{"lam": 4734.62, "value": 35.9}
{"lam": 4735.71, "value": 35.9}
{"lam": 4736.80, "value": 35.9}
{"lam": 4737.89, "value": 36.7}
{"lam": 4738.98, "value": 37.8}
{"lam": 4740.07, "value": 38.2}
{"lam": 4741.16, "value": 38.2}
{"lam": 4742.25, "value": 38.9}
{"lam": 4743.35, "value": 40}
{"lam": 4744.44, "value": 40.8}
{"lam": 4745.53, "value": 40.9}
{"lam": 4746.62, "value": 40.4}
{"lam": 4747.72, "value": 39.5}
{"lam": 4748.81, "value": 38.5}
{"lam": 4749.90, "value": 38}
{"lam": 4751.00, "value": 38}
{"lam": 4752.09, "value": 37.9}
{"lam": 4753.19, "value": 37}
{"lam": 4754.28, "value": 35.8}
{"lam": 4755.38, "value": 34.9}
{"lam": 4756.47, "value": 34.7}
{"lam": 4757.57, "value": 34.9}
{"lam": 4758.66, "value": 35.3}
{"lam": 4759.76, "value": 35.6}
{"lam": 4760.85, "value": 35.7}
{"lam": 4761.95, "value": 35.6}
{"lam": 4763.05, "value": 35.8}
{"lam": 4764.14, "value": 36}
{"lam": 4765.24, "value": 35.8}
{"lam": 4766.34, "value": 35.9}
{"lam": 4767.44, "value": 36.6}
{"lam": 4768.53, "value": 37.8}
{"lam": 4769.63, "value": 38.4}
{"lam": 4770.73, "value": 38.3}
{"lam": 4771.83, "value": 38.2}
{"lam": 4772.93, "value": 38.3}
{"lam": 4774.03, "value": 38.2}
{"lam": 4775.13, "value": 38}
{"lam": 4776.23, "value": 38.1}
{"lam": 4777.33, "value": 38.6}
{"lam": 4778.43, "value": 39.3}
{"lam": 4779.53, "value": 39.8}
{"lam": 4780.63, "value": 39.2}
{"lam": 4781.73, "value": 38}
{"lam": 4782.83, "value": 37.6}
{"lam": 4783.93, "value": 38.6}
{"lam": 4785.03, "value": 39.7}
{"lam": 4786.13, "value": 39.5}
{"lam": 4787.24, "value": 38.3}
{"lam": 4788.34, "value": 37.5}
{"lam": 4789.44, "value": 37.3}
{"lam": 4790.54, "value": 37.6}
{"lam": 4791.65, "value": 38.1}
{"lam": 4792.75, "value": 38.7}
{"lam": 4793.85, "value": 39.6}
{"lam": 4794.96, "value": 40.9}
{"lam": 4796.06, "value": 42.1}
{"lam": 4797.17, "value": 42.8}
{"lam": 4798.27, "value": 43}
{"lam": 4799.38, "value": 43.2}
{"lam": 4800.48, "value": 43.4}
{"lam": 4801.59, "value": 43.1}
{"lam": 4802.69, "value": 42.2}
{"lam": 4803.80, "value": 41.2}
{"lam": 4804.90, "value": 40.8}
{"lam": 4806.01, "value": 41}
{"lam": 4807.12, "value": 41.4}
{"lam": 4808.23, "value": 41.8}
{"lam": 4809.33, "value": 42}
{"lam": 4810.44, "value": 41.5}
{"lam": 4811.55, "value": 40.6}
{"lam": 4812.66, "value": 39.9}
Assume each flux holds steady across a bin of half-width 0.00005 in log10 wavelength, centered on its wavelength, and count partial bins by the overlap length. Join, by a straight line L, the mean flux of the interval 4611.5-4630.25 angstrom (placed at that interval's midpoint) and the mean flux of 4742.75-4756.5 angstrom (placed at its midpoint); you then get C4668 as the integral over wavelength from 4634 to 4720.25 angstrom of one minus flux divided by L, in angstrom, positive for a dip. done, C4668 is 6.4 angstrom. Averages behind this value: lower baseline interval 39.5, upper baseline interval 38.3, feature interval 36.1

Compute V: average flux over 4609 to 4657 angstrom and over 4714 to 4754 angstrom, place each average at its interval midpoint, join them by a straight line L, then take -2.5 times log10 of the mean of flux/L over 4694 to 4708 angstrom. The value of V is 0.053 mag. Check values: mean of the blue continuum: 38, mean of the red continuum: 38.1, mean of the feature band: 36.3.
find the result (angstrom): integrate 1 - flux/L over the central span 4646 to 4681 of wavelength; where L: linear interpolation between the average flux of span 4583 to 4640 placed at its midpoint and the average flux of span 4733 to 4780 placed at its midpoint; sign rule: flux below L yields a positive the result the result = 2.76 angstrom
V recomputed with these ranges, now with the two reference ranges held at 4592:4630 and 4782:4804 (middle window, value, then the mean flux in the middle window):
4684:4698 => 0.084 mag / 36.5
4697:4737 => 0.072 mag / 37.1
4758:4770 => 0.108 mag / 36.2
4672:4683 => 0.158 mag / 34.1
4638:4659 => 0.086 mag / 36.2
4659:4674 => 0.125 mag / 35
